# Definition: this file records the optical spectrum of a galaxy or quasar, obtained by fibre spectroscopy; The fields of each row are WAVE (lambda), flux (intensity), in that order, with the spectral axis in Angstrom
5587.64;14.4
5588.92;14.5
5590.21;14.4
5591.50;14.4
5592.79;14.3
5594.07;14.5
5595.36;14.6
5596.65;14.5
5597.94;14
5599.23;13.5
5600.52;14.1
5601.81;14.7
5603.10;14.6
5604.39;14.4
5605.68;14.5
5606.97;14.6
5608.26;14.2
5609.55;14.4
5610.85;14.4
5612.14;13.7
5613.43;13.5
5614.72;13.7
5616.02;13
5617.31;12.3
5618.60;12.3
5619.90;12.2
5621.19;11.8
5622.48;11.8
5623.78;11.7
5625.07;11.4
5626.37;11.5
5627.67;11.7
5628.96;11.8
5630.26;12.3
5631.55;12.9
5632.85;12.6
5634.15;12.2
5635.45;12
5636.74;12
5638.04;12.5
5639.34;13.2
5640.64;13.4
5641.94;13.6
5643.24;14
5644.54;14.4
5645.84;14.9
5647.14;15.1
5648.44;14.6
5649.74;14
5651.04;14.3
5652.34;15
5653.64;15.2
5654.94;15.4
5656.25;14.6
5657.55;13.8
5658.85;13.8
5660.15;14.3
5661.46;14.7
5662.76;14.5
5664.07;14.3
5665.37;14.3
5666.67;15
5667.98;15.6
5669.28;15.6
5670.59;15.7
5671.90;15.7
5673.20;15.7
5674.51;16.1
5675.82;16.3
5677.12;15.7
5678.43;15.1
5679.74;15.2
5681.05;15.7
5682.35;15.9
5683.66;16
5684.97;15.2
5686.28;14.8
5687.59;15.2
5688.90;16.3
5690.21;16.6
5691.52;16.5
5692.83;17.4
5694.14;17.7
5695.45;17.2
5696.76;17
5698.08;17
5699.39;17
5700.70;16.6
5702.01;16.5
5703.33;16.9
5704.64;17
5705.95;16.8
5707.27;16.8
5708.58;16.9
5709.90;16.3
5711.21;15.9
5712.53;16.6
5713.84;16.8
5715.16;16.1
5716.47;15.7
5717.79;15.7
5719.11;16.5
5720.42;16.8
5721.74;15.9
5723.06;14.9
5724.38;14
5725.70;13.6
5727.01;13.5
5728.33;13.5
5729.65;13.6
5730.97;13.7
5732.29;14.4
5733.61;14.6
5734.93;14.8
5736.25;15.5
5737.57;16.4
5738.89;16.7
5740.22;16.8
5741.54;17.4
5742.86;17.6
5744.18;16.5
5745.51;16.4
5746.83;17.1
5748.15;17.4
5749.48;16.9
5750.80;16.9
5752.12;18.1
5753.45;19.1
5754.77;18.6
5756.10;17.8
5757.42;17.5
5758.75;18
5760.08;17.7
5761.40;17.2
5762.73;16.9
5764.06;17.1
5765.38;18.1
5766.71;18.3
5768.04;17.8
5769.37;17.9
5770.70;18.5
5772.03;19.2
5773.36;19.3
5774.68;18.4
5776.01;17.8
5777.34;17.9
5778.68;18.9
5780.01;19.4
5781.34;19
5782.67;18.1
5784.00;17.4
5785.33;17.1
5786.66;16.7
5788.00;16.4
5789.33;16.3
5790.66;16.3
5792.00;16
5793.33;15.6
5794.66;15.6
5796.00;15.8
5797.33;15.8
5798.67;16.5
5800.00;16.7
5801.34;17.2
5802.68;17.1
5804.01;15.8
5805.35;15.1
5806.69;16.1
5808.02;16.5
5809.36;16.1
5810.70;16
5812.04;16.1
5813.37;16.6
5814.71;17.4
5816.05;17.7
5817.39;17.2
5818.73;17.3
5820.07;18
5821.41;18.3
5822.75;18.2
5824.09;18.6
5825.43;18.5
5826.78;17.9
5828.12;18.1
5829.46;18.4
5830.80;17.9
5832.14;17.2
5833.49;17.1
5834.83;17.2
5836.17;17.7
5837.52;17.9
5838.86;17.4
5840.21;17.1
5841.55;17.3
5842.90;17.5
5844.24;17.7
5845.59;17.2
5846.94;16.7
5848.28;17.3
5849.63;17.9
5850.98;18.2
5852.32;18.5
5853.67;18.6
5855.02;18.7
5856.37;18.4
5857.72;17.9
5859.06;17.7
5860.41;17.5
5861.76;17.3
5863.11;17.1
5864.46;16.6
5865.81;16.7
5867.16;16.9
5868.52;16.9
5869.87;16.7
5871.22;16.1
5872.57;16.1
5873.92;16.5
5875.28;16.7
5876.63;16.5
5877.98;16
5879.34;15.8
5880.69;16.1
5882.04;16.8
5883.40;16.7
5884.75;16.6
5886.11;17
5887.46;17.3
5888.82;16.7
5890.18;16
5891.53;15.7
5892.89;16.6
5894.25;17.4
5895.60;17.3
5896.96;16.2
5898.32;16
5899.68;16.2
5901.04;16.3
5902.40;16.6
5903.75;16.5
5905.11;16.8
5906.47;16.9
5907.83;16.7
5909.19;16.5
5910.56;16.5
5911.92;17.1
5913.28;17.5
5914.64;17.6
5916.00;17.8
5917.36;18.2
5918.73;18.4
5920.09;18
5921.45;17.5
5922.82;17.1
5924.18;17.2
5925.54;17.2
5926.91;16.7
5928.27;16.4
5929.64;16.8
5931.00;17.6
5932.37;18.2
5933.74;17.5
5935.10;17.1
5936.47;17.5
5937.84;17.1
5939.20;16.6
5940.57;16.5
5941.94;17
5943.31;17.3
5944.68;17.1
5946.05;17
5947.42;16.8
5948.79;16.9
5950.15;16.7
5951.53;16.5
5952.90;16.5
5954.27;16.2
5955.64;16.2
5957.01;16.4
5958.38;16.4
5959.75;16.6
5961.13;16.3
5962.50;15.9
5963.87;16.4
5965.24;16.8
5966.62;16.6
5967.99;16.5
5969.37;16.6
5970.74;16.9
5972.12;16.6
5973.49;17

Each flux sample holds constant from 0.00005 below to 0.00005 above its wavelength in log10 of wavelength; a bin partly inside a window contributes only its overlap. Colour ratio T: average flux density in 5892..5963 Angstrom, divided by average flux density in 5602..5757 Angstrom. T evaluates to 1.1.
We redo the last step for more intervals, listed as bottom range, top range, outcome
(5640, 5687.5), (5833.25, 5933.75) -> 1.14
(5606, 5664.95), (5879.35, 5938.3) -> 1.26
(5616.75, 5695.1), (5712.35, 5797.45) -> 1.17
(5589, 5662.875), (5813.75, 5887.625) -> 1.27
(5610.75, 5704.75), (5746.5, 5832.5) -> 1.20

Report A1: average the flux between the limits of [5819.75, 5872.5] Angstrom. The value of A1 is 17.6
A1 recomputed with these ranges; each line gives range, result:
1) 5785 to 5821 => 16.5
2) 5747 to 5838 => 17.4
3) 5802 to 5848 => 17.3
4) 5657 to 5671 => 14.7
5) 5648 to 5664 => 14.5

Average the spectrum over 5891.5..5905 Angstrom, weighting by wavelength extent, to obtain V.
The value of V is 16.5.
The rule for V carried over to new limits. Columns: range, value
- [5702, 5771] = 16.5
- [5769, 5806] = 17.2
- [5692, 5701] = 17.1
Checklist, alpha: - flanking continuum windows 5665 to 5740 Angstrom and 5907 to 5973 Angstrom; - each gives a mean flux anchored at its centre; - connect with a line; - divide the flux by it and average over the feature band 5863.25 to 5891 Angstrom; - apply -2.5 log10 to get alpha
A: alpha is 0.01 mag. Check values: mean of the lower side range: 15.8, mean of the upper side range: 16.9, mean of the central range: 16.5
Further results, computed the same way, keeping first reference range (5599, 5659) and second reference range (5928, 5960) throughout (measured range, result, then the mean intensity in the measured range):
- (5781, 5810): -0.084 mag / 16.5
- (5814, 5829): -0.155 mag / 17.9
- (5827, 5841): -0.127 mag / 17.6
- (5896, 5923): -0.033 mag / 17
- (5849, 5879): -0.080 mag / 17.2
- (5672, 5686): -0.124 mag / 15.7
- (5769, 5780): -0.229 mag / 18.6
